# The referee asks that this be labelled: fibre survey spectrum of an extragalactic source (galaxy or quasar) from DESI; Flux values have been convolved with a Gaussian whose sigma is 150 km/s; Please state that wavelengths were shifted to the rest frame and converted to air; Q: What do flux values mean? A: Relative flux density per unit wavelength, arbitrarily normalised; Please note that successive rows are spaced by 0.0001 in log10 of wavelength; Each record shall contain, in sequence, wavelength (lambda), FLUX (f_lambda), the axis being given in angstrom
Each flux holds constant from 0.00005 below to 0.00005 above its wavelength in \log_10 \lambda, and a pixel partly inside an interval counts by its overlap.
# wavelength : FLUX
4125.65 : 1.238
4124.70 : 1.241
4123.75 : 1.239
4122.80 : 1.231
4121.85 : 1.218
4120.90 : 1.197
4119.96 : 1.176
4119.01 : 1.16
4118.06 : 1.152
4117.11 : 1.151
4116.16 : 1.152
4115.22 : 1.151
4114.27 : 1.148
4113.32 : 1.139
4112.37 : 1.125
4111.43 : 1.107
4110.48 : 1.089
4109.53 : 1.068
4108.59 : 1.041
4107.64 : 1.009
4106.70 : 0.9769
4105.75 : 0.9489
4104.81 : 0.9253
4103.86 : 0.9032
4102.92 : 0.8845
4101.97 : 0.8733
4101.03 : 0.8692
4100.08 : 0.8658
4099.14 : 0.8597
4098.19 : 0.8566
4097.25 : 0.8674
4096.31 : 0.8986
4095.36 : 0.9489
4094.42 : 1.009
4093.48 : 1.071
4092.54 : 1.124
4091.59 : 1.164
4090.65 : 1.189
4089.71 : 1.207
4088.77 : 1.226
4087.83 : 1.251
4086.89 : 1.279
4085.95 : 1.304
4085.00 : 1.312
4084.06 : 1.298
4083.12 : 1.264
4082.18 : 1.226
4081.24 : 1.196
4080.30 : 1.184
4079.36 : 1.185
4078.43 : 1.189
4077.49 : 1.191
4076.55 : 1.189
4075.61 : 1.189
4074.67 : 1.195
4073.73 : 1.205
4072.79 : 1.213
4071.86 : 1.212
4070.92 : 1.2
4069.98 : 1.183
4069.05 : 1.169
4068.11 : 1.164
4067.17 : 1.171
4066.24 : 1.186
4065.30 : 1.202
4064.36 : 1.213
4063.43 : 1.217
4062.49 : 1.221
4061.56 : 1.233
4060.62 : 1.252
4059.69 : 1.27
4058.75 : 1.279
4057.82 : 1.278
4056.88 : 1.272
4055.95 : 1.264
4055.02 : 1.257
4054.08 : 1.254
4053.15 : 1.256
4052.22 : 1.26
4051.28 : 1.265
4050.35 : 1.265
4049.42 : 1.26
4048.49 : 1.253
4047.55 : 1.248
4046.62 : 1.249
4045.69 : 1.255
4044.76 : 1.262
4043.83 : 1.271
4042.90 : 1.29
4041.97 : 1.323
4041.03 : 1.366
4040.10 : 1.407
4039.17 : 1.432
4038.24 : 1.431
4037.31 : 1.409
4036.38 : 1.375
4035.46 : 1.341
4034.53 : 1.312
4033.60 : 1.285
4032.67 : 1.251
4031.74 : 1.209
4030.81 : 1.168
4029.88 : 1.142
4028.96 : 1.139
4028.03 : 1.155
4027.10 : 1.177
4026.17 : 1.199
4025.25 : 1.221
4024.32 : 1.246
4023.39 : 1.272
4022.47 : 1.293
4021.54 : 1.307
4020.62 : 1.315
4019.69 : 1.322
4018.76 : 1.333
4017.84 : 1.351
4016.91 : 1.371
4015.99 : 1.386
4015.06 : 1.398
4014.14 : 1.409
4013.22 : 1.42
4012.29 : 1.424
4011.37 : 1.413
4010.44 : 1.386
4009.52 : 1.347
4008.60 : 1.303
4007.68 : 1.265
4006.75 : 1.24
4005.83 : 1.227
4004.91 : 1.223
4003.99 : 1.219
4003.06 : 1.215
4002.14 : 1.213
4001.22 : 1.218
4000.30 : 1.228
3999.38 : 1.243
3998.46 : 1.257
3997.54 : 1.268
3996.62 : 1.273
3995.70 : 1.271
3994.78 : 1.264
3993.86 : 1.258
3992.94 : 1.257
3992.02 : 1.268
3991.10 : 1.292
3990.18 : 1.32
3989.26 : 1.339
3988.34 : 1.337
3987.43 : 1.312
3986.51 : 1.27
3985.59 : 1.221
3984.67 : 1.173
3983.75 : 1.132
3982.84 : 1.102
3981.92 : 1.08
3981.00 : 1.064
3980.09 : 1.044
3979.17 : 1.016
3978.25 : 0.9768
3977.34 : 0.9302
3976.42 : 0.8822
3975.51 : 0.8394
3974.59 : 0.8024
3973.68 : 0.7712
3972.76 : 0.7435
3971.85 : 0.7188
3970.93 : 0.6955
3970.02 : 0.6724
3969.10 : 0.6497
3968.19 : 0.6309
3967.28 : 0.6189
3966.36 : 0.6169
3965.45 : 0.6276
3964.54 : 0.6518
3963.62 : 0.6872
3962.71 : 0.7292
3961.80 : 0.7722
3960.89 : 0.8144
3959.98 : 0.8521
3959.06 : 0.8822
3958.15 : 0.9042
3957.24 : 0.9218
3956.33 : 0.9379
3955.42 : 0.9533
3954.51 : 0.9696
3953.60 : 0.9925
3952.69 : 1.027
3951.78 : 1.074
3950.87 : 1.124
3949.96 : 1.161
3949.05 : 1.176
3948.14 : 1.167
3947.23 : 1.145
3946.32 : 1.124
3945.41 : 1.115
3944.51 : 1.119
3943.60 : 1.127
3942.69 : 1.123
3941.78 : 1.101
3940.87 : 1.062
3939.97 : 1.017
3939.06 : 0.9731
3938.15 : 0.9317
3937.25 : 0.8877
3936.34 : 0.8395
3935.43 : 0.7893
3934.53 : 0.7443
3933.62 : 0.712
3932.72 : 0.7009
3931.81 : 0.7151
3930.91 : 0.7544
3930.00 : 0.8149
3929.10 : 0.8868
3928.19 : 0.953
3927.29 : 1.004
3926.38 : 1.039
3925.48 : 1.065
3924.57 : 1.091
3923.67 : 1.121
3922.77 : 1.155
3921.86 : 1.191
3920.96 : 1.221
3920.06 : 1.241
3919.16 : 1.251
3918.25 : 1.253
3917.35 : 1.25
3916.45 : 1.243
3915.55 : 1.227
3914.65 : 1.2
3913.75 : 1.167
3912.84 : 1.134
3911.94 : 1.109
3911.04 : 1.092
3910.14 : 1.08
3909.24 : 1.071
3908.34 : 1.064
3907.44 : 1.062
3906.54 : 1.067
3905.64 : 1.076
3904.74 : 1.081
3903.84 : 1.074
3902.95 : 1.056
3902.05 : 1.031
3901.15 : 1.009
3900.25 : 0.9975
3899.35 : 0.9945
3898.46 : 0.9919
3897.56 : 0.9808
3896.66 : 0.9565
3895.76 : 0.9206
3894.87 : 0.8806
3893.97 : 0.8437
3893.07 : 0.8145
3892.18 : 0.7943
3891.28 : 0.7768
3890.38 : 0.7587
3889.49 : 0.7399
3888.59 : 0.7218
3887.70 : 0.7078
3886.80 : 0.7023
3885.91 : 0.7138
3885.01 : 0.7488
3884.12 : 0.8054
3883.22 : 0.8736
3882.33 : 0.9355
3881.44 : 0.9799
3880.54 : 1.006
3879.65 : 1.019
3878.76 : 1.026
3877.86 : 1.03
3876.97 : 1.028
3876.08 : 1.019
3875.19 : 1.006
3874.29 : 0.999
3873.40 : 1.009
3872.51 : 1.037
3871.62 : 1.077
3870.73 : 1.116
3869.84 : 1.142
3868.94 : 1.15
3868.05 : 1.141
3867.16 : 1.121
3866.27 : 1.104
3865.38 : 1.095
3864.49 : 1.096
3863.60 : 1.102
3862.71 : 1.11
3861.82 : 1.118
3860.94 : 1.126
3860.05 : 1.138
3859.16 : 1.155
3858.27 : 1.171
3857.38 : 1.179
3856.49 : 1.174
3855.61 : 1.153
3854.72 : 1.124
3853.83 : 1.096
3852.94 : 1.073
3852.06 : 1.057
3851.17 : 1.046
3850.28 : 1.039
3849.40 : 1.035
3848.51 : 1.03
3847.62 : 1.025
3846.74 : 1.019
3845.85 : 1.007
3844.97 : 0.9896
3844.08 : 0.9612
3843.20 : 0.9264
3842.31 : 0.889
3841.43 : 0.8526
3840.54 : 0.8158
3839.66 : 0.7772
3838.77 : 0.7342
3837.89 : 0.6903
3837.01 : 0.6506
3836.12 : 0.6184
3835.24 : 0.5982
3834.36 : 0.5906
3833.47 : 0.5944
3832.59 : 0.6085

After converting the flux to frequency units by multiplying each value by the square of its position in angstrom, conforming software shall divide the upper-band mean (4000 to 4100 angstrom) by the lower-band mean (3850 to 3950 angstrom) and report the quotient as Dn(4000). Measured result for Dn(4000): 1.3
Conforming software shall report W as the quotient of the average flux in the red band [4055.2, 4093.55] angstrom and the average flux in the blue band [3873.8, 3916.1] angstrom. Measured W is 1.26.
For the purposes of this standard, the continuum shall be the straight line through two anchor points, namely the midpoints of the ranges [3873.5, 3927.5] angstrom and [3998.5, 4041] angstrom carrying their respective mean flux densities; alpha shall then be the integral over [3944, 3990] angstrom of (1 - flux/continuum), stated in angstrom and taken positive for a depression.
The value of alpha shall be 8.4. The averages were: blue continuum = 1.01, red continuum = 1.29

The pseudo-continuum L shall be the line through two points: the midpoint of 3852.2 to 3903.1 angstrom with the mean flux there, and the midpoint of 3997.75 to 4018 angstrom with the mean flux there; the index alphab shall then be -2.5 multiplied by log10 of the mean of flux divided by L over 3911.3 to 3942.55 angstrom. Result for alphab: 0.08 mag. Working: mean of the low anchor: 0.994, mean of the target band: 1.03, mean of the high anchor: 1.31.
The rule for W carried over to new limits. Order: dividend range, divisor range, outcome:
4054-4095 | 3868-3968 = 1.24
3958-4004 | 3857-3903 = 1.03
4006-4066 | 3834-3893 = 1.34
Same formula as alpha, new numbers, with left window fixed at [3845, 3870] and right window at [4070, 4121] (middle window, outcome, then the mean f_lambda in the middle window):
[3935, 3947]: 0.9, 1.02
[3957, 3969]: 3.9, 0.741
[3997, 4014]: -2.8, 1.29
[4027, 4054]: -4.2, 1.28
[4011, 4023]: -2.8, 1.36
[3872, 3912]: 5.5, 0.948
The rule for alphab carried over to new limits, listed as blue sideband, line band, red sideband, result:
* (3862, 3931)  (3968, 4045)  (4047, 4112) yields -0.10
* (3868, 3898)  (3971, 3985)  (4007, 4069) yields 0.21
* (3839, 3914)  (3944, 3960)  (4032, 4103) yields 0.04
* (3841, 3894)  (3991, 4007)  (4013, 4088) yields -0.05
